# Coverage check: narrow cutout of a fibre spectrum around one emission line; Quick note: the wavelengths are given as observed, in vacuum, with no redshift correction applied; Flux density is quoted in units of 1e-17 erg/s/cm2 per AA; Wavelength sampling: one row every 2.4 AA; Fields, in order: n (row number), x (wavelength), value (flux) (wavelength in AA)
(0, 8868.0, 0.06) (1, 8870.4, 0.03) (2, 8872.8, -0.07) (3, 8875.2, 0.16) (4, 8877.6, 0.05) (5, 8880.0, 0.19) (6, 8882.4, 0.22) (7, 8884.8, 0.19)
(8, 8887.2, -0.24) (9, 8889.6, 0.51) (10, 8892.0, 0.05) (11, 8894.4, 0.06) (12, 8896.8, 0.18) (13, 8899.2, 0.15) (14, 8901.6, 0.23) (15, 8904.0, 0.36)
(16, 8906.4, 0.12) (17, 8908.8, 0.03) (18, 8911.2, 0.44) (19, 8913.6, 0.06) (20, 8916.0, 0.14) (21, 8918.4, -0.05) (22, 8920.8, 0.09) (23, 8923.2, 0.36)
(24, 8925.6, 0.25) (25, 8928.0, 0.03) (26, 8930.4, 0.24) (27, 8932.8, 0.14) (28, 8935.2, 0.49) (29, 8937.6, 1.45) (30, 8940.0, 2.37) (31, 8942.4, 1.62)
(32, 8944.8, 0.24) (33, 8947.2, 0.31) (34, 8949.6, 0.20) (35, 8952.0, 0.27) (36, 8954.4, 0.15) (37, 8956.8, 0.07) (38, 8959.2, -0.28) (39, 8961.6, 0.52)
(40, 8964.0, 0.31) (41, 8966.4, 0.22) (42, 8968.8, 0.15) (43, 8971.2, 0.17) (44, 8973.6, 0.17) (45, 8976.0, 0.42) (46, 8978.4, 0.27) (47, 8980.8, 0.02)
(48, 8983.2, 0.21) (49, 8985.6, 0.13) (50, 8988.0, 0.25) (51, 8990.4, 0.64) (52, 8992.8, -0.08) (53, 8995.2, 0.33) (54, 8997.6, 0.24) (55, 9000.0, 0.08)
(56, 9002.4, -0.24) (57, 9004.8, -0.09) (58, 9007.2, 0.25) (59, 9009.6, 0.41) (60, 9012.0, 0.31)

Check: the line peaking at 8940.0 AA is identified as [O III]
